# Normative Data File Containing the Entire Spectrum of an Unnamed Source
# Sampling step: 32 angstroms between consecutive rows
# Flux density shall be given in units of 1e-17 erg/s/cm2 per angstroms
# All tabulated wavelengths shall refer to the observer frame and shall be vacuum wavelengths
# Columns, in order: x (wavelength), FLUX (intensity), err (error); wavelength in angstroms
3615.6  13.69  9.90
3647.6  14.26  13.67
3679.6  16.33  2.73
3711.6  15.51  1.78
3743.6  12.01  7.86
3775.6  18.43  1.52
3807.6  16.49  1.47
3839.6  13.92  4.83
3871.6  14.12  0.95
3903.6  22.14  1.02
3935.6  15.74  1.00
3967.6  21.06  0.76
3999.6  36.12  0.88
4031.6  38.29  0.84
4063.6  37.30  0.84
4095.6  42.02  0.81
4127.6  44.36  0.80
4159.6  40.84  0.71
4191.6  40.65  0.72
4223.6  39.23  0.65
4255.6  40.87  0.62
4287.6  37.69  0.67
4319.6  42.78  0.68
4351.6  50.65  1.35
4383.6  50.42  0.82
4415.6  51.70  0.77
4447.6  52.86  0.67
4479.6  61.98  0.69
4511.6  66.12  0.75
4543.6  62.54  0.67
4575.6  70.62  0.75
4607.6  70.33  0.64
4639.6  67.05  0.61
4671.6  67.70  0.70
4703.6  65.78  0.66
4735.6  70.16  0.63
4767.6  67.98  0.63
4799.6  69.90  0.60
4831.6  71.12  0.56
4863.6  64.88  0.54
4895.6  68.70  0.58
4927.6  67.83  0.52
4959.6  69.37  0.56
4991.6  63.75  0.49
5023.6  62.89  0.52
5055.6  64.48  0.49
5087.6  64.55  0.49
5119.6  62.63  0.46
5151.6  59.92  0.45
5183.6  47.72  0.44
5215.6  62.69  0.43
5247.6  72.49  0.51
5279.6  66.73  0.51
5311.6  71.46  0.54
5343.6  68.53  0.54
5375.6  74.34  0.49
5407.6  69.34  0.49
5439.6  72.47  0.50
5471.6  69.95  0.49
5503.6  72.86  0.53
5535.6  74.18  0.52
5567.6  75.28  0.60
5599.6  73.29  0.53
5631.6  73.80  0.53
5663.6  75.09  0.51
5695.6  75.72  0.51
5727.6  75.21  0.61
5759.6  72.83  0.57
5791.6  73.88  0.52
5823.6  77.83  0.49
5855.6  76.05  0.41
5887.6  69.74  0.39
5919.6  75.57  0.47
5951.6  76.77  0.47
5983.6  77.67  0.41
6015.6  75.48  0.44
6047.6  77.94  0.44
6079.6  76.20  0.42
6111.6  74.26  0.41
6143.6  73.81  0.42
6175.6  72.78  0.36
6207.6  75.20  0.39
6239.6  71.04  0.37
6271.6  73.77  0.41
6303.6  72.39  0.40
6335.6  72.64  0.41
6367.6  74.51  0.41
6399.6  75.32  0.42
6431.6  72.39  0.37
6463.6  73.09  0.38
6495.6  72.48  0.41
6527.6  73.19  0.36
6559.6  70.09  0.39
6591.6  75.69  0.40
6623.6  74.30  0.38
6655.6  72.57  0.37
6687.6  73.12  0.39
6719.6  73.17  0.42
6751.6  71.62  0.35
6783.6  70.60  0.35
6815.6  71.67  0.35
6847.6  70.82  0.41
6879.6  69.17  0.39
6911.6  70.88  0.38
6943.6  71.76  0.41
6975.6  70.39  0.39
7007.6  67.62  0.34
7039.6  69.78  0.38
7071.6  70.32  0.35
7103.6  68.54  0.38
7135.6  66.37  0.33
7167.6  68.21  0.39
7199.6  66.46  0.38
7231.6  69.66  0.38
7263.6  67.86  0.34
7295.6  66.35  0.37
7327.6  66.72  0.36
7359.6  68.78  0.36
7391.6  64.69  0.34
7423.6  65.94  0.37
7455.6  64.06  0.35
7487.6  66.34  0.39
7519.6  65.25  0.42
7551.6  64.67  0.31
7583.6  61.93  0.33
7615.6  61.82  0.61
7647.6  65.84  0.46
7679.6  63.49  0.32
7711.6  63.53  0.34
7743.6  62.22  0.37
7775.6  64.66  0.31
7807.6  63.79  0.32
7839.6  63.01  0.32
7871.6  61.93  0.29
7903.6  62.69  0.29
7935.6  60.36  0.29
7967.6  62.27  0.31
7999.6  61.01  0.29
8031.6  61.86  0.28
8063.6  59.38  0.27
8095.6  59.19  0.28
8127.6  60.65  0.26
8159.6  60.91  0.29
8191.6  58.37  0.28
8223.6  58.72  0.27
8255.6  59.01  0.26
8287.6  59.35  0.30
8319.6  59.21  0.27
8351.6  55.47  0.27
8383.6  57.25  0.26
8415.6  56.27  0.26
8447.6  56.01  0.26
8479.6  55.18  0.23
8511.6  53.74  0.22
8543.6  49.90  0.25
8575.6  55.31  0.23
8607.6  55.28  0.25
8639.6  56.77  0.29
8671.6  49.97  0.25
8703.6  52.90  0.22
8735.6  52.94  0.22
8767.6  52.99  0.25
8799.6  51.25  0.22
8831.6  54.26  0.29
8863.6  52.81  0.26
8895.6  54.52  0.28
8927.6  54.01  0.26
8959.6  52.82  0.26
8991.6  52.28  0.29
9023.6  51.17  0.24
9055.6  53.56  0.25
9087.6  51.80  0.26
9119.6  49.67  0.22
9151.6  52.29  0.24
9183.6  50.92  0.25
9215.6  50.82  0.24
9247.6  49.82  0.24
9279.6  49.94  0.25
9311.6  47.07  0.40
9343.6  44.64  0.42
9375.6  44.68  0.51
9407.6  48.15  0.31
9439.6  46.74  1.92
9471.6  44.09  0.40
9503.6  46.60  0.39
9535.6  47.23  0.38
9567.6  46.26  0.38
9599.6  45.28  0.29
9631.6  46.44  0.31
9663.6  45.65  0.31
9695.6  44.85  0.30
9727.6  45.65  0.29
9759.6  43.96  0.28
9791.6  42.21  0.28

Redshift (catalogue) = 0.00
